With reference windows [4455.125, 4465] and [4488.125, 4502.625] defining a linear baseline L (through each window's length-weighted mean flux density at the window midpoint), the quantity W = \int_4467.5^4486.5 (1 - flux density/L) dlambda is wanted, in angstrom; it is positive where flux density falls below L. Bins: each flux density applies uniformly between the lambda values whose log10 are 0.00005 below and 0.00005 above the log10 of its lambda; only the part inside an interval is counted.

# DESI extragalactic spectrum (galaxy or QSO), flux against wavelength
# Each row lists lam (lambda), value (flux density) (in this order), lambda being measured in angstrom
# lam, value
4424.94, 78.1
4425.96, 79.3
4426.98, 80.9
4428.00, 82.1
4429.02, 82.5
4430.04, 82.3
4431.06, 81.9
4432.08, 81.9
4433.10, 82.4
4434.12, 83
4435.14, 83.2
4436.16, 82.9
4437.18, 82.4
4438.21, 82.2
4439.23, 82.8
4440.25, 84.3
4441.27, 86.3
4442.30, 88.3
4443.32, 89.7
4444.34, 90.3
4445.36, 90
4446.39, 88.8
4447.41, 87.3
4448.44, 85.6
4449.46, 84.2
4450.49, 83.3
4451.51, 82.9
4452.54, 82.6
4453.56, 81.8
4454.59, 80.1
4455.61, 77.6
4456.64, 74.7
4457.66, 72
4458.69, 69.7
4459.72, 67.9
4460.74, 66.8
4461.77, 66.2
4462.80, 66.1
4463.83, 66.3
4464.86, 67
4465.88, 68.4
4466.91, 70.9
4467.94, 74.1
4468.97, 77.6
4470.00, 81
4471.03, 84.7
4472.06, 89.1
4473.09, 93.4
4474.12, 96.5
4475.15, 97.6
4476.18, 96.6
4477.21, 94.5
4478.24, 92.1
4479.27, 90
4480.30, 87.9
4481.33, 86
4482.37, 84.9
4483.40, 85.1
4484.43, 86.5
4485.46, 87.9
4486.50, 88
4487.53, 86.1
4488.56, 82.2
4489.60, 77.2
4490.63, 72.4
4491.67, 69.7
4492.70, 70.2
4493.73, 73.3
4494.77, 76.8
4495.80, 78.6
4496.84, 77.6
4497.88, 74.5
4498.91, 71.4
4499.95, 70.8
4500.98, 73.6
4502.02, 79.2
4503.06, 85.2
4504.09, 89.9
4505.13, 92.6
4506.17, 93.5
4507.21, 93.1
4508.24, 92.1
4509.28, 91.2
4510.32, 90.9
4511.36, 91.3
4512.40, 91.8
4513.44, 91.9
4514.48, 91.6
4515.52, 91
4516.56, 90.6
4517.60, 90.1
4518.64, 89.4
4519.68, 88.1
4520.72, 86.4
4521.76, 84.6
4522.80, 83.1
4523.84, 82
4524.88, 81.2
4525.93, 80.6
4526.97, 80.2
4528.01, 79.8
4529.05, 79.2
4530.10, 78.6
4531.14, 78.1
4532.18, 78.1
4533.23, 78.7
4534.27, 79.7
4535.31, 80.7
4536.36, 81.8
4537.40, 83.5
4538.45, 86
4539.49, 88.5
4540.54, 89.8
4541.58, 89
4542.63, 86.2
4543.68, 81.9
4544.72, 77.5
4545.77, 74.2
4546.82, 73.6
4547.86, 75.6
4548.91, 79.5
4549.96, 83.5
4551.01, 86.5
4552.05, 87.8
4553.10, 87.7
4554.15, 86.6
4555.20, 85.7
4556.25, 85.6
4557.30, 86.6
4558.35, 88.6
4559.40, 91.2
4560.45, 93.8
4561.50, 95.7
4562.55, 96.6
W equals -4.3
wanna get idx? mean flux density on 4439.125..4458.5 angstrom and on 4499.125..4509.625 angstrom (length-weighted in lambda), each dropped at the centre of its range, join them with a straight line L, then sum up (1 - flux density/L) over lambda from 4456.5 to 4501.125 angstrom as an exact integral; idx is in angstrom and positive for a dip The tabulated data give 2.9 angstrom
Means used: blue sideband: 83.6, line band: 79.3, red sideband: 85.6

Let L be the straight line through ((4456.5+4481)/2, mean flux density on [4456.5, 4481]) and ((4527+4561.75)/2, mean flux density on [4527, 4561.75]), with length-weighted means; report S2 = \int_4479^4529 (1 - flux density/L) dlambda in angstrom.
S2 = -1.48 angstrom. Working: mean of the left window 79.8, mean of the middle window 83.9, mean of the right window 83.5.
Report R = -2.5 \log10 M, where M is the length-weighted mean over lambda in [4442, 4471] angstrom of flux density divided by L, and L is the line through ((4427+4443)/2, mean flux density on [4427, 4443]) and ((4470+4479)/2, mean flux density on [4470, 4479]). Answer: 0.13 mag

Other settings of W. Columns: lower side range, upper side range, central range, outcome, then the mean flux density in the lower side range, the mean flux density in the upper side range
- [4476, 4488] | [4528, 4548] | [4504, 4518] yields -1.13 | 88.6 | 81.2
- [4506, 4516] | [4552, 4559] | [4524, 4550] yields 2.31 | 91.8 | 86.9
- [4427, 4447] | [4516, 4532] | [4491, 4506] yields 1.08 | 84.5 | 83.4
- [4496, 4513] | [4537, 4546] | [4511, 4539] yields 0.08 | 84.8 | 84.4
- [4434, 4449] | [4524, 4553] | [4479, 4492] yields 0.08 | 85.9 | 81.6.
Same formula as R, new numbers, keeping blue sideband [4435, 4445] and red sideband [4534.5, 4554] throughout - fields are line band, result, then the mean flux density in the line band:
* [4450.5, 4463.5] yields 0.15 mag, 74.3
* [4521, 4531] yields 0.03 mag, 81.1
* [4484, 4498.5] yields 0.08 mag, 78.5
